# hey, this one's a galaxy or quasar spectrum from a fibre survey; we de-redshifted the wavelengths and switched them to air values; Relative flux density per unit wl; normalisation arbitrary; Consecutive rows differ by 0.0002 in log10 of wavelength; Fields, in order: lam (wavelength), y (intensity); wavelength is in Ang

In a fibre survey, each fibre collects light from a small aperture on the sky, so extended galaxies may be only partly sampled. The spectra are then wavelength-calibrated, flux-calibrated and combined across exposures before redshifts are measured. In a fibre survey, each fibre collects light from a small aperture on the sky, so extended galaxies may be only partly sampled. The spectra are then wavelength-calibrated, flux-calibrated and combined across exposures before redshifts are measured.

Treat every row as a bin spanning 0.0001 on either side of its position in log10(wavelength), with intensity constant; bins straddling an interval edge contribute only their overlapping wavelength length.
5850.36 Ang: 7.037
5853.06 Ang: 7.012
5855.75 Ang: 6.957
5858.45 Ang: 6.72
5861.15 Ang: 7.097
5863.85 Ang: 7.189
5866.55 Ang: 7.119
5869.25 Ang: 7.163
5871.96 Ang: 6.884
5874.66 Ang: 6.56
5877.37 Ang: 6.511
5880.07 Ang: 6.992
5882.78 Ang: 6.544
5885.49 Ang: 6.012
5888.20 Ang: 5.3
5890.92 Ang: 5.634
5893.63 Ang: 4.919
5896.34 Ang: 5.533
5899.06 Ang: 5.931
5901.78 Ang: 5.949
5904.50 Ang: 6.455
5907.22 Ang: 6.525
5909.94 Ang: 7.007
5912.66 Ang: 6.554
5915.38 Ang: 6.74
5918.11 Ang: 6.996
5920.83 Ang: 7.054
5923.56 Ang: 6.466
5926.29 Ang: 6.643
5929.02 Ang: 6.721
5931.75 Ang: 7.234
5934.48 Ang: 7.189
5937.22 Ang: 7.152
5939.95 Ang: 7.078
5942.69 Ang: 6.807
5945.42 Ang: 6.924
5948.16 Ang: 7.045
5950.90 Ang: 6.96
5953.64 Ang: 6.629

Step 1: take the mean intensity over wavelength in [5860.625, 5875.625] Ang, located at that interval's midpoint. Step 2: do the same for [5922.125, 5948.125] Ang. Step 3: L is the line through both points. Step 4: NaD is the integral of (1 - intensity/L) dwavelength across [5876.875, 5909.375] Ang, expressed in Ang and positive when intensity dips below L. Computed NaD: 4.4 Ang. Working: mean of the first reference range 7.01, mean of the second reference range 6.92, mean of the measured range 6.04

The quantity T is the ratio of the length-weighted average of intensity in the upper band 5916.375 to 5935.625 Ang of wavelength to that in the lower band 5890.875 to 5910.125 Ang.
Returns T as 1.2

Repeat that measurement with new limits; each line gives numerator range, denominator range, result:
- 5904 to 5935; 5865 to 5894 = 1.07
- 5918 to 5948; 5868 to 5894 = 1.10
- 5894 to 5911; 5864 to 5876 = 0.88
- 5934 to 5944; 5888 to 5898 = 1.31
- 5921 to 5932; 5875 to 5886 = 1.03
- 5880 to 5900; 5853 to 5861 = 0.84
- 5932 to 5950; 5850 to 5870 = 1.00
